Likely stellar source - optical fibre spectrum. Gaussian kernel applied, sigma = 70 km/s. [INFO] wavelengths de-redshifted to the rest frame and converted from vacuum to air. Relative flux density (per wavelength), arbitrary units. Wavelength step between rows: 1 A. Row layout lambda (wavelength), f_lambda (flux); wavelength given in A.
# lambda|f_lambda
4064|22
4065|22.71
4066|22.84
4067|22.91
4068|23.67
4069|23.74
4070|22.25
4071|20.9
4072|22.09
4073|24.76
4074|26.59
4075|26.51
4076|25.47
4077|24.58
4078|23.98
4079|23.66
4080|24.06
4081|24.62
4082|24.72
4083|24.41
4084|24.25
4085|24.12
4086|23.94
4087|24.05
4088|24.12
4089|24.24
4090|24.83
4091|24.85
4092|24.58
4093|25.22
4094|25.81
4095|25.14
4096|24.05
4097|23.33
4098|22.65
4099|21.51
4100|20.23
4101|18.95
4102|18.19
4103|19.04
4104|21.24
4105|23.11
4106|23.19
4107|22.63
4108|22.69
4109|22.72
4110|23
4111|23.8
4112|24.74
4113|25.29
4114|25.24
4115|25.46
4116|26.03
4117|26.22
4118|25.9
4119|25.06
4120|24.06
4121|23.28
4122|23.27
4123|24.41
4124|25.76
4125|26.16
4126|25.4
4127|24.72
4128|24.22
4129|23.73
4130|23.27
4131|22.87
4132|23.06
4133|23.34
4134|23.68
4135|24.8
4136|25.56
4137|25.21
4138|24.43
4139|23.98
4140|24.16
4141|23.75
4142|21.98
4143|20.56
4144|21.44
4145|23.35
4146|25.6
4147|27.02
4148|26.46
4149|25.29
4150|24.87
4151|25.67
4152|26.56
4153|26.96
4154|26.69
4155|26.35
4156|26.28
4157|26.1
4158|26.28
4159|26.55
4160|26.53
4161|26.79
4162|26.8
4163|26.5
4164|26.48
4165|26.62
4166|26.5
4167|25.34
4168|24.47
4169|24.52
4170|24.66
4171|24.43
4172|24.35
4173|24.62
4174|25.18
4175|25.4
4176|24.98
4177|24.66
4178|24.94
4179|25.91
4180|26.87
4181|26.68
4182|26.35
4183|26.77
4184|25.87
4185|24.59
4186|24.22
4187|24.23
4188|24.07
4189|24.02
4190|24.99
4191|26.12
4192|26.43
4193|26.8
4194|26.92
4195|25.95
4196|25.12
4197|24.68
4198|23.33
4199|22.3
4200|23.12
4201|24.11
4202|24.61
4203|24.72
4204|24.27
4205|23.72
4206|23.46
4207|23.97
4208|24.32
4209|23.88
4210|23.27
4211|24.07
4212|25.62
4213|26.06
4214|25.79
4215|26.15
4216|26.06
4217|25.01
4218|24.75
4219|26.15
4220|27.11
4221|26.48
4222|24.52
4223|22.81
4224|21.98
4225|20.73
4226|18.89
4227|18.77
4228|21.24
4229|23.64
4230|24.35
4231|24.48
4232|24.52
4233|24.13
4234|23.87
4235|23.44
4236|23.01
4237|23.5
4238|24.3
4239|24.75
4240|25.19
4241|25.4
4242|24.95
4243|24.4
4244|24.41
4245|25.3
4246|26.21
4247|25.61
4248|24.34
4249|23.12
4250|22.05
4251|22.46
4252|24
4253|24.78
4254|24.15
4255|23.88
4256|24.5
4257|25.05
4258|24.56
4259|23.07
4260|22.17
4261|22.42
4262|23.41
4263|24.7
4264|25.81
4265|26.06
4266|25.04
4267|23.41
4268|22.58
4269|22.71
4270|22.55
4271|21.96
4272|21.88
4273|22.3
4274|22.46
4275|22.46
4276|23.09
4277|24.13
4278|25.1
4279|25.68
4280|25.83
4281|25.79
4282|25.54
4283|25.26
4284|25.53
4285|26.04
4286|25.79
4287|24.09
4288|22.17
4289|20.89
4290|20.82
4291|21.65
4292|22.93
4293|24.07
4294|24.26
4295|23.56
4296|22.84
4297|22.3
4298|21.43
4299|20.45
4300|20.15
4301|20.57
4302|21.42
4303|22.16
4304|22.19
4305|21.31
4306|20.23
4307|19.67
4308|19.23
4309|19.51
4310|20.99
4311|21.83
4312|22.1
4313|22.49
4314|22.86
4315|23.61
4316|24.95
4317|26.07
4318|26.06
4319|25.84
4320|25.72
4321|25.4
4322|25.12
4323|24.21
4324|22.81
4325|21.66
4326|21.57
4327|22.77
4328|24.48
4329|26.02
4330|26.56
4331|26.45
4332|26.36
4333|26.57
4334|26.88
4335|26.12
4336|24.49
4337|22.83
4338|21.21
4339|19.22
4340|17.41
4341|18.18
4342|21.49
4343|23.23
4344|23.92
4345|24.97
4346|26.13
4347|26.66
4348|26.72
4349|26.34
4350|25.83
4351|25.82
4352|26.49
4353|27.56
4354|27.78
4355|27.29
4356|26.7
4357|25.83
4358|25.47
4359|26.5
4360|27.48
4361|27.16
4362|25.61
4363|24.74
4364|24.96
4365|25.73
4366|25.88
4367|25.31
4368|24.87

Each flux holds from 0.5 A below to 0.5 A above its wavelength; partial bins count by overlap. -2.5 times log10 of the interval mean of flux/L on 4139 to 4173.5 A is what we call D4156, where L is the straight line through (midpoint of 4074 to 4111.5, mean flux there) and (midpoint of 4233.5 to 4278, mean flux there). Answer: -0.07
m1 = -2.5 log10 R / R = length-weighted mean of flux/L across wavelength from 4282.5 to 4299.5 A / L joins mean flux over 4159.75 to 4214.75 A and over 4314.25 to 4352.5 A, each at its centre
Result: 0.06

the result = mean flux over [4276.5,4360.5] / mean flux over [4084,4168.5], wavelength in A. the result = 1.0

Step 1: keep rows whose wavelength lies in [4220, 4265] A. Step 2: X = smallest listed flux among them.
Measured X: 18.77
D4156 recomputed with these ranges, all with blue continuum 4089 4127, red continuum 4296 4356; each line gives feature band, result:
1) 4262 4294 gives -0.01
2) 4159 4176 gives -0.08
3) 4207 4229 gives -0.01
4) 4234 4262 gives -0.02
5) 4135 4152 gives -0.03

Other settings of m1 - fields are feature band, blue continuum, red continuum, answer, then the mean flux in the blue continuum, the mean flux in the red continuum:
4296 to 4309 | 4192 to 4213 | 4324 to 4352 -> 0.16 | 24.5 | 24.1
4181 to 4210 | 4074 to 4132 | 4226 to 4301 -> -0.04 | 23.9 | 23.6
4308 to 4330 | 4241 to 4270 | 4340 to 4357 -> 0.05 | 24.1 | 25.1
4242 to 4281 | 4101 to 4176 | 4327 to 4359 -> 0.04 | 24.6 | 24.9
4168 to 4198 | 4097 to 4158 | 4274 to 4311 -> -0.07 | 24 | 22.7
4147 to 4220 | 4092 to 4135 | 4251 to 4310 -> -0.09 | 23.6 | 23.1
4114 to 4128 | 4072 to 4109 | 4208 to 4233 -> -0.06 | 23.6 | 24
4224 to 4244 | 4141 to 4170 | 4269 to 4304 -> 0.03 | 25.5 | 23.1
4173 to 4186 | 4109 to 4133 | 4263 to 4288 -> -0.05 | 24.5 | 24.2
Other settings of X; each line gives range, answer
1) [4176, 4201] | 22.3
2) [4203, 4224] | 21.98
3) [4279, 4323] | 19.23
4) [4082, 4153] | 18.19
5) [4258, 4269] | 22.17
